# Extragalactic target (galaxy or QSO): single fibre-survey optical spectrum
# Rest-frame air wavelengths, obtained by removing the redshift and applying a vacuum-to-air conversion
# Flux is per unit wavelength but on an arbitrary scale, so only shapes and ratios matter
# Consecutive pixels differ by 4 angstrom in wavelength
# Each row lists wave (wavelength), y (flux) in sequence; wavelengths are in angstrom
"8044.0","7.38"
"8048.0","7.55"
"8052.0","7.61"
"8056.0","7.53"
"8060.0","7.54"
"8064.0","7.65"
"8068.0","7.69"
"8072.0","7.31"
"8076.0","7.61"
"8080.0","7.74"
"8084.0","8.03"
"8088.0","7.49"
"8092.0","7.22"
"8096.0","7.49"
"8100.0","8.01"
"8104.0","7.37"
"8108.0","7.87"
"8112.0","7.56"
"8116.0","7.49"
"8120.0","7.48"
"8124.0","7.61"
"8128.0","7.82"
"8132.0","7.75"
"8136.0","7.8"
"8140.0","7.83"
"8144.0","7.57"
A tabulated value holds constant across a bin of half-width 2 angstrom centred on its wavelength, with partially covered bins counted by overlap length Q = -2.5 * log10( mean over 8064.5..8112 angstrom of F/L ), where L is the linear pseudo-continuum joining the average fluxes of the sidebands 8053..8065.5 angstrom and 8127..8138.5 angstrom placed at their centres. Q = 0.01 mag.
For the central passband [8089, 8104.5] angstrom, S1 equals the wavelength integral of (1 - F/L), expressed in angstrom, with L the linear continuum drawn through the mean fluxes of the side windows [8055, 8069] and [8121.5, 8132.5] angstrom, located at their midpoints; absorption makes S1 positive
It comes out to 0.3 angstrom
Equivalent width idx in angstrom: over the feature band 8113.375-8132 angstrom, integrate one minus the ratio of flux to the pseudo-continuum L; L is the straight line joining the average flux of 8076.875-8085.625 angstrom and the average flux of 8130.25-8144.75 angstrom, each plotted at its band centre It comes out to 0.4 angstrom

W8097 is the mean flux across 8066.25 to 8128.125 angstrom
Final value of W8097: 7.61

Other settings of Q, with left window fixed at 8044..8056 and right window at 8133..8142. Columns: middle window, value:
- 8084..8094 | 0.024 mag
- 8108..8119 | 0.021 mag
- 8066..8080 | 0.006 mag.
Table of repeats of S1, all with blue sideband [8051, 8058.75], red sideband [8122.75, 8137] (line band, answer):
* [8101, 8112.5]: 0.1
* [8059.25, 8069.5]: -0.1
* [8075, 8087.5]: -0.2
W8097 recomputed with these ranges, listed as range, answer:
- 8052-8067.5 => 7.59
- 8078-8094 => 7.62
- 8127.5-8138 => 7.79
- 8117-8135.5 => 7.67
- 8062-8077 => 7.56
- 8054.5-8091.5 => 7.61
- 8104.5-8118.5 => 7.61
